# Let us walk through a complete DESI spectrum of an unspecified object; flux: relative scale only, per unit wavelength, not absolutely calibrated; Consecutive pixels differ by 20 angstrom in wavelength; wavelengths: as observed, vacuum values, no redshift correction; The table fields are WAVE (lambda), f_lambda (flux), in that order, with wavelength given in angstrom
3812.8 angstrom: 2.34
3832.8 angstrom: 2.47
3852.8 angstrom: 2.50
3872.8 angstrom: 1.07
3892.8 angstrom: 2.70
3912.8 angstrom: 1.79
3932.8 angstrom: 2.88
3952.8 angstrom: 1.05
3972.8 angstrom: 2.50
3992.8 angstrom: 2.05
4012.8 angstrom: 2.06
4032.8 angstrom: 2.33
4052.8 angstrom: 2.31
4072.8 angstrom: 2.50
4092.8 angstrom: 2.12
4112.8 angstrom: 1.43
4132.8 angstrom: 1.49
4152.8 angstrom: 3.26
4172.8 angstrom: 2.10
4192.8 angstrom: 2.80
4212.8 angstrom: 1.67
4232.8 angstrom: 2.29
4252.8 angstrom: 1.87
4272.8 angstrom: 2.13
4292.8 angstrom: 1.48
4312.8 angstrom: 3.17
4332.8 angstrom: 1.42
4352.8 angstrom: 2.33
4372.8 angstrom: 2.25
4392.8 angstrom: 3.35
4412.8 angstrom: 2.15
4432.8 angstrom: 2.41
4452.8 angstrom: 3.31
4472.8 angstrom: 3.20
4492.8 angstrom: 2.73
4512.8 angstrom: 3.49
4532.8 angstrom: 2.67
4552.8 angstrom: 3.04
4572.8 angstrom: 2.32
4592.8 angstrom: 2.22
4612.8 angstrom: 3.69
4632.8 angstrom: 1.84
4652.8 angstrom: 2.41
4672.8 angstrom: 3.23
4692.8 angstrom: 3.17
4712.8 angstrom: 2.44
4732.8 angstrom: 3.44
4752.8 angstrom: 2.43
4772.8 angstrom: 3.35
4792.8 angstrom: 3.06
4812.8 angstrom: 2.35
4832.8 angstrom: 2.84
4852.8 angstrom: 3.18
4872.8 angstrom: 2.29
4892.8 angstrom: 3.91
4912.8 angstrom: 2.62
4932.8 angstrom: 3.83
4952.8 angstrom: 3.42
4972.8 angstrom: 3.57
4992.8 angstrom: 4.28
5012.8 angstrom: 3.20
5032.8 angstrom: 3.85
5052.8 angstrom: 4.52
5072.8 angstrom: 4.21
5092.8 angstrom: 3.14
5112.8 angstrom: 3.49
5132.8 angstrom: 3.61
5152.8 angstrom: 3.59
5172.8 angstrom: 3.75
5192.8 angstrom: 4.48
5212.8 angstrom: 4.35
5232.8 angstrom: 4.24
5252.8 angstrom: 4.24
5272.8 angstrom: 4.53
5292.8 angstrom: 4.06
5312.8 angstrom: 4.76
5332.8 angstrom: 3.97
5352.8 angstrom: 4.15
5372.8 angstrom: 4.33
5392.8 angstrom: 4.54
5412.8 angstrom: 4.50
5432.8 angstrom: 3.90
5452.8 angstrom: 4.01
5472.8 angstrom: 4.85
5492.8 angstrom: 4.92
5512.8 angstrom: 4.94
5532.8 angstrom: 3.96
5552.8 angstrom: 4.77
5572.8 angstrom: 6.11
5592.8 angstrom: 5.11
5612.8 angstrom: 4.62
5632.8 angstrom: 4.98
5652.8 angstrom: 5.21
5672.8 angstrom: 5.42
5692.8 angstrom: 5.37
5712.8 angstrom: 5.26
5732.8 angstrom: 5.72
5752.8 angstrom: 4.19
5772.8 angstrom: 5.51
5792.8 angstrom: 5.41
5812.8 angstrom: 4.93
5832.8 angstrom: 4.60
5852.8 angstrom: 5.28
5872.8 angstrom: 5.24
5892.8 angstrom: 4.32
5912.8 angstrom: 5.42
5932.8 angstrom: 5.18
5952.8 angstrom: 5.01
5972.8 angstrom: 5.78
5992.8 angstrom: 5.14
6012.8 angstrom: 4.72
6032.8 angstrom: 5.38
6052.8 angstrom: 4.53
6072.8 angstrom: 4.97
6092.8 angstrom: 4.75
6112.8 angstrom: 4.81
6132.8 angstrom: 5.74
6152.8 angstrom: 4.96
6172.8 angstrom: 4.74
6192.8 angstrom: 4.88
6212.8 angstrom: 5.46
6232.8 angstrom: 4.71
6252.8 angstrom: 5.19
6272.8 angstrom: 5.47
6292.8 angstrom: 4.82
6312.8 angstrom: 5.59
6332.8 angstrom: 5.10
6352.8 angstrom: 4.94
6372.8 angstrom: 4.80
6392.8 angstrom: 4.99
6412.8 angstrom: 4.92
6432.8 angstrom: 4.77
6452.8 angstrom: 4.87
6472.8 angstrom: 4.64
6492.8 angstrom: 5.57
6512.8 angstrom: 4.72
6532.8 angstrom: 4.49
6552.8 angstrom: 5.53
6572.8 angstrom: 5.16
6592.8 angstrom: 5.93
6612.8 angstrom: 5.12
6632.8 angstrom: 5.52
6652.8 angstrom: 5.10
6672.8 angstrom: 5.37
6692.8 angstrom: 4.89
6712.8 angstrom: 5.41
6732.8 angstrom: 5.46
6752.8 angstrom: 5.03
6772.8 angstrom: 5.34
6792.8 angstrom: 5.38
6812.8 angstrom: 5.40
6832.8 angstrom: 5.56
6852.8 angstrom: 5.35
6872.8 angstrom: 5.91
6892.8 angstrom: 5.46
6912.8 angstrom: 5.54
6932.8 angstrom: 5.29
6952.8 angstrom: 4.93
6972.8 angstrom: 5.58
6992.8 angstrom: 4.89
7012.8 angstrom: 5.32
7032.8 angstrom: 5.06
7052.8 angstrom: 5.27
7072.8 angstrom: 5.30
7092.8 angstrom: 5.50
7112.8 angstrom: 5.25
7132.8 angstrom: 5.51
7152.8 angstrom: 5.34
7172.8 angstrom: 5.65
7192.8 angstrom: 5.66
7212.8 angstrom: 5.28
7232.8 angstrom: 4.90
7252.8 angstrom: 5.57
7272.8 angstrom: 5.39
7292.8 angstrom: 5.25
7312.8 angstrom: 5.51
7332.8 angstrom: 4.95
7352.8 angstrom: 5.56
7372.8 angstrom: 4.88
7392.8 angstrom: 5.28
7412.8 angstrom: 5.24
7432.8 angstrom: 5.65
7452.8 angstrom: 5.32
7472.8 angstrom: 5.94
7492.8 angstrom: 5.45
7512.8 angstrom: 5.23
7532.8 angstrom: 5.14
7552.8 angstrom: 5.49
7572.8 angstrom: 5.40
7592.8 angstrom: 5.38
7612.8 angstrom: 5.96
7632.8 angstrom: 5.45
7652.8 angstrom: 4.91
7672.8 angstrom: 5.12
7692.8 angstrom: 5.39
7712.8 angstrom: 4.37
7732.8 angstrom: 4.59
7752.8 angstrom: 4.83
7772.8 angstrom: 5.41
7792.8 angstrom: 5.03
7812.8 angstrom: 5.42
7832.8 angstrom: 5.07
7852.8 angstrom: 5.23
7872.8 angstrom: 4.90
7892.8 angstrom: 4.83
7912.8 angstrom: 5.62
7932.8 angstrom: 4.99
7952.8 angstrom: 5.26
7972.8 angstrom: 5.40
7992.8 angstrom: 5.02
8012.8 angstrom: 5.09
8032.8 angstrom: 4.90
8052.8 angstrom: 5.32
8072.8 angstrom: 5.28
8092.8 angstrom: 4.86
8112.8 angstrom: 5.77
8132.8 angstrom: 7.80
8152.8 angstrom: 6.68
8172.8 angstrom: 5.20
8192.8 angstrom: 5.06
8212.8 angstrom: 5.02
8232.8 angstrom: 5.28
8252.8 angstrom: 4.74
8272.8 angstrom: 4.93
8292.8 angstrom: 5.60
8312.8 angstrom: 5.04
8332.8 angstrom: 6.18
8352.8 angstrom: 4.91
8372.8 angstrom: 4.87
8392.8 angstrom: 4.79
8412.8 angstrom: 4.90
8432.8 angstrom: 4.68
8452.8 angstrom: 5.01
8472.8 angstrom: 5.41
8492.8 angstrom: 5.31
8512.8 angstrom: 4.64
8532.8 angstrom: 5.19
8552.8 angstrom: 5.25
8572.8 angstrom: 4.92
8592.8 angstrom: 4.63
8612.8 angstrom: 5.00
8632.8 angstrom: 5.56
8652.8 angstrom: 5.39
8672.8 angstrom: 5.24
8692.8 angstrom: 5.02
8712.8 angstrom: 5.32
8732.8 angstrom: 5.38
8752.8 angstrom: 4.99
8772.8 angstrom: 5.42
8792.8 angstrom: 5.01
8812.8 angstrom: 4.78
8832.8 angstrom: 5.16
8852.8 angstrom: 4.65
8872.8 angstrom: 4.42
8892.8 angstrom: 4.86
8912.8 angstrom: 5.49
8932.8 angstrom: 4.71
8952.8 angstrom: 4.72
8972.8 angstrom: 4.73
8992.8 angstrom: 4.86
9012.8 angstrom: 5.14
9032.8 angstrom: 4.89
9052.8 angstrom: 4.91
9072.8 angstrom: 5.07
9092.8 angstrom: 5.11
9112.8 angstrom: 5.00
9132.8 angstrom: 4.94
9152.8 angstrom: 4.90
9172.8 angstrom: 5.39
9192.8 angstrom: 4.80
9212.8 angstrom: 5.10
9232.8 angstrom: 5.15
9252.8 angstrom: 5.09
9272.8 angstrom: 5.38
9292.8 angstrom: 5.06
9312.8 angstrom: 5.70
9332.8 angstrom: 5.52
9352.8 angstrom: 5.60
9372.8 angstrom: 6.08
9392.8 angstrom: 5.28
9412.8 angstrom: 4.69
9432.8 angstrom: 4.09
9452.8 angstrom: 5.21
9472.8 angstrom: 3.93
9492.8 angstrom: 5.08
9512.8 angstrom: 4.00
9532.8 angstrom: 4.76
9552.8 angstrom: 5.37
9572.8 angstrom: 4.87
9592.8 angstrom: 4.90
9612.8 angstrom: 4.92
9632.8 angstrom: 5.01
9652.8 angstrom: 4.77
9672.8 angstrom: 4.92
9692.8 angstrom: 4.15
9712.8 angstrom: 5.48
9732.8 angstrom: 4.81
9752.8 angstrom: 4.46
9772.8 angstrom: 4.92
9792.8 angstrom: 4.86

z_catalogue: 0.239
